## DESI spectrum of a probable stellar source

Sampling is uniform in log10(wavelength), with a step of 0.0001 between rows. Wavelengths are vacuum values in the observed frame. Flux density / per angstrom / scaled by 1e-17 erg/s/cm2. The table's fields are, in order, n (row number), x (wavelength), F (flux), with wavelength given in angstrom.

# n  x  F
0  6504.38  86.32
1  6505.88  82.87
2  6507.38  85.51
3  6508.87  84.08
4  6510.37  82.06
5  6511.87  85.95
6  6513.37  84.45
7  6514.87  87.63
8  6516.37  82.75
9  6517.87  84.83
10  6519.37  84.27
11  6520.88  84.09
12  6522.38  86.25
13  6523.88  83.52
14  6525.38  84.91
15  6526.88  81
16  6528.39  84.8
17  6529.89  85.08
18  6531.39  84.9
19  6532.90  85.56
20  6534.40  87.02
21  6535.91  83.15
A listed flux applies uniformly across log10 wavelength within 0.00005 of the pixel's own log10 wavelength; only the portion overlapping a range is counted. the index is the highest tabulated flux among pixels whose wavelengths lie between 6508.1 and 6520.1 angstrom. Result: 87.63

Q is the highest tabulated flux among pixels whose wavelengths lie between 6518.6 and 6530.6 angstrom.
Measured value 86.25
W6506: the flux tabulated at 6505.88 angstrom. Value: 82.87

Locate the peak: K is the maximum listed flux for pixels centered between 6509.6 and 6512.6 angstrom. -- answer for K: 85.95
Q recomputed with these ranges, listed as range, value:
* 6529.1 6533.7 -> 85.56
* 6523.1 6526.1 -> 84.91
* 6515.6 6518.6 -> 84.83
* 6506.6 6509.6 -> 85.51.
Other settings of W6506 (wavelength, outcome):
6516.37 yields 82.75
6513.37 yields 84.45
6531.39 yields 84.9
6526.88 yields 81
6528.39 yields 84.8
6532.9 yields 85.56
